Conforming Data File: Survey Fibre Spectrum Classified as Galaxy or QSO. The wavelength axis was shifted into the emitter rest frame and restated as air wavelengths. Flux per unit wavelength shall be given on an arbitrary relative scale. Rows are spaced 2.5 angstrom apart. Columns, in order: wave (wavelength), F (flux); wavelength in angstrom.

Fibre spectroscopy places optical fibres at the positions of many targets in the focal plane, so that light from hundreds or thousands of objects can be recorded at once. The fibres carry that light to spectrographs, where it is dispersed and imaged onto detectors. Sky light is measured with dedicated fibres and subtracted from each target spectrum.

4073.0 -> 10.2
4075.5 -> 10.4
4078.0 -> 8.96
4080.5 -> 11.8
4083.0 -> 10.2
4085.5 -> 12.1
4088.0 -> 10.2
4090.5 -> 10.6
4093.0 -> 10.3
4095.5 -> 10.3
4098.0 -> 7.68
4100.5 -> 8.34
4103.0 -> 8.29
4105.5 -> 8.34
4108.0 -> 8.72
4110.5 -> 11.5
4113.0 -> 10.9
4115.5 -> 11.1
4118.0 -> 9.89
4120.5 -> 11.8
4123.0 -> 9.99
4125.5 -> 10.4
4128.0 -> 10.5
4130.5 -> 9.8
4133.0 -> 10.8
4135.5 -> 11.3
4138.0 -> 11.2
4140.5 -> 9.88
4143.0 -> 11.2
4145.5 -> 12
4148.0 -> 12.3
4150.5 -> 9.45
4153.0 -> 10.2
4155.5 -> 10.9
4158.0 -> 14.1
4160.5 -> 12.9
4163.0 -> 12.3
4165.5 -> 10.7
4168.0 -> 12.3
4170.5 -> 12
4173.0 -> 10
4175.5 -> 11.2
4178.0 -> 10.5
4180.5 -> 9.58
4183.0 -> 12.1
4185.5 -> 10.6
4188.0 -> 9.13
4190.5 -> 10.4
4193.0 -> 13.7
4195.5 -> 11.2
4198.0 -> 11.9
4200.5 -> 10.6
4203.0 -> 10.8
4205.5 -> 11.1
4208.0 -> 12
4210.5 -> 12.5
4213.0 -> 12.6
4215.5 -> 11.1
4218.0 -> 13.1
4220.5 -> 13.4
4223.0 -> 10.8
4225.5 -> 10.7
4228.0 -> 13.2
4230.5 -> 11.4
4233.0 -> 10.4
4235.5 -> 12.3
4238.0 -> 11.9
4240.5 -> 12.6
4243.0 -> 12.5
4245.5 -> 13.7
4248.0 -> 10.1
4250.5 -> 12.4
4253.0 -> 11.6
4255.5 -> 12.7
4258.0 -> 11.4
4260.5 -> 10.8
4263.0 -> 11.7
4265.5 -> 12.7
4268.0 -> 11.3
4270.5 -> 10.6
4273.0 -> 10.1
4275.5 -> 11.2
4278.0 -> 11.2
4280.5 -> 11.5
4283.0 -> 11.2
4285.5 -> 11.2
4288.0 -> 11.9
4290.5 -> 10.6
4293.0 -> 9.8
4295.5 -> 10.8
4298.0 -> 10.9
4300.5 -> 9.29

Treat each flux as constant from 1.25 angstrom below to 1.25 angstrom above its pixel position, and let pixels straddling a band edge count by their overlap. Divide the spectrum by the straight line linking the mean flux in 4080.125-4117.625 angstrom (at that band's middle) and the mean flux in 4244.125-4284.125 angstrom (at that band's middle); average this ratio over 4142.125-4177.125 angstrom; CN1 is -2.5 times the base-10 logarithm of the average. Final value -0.10 mag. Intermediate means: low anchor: 9.98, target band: 11.5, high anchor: 11.5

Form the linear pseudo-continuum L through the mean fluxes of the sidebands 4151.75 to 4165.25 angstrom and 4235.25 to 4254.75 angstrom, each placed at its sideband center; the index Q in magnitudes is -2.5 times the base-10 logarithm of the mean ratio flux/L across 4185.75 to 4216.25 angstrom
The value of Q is 0.06 mag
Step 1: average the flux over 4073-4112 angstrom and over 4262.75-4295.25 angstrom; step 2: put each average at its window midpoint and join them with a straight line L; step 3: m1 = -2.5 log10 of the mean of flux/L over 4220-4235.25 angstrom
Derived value -0.080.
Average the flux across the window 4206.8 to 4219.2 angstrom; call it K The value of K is 12.3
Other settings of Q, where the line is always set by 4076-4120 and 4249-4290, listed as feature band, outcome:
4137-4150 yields -0.08 mag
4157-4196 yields -0.07 mag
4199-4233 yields -0.07 mag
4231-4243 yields -0.06 mag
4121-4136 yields -0.02 mag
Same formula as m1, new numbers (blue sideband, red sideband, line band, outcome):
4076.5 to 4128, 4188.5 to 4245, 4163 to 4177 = -0.021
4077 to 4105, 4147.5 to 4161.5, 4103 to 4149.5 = 0.025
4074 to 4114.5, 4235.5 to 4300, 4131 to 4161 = -0.090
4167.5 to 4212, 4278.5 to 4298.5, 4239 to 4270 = -0.081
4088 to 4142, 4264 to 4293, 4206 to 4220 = -0.144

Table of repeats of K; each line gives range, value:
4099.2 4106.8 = 8.32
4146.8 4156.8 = 10.7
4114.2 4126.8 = 10.6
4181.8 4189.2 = 10.6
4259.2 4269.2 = 11.6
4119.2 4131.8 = 10.5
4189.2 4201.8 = 11.5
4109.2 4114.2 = 11.2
